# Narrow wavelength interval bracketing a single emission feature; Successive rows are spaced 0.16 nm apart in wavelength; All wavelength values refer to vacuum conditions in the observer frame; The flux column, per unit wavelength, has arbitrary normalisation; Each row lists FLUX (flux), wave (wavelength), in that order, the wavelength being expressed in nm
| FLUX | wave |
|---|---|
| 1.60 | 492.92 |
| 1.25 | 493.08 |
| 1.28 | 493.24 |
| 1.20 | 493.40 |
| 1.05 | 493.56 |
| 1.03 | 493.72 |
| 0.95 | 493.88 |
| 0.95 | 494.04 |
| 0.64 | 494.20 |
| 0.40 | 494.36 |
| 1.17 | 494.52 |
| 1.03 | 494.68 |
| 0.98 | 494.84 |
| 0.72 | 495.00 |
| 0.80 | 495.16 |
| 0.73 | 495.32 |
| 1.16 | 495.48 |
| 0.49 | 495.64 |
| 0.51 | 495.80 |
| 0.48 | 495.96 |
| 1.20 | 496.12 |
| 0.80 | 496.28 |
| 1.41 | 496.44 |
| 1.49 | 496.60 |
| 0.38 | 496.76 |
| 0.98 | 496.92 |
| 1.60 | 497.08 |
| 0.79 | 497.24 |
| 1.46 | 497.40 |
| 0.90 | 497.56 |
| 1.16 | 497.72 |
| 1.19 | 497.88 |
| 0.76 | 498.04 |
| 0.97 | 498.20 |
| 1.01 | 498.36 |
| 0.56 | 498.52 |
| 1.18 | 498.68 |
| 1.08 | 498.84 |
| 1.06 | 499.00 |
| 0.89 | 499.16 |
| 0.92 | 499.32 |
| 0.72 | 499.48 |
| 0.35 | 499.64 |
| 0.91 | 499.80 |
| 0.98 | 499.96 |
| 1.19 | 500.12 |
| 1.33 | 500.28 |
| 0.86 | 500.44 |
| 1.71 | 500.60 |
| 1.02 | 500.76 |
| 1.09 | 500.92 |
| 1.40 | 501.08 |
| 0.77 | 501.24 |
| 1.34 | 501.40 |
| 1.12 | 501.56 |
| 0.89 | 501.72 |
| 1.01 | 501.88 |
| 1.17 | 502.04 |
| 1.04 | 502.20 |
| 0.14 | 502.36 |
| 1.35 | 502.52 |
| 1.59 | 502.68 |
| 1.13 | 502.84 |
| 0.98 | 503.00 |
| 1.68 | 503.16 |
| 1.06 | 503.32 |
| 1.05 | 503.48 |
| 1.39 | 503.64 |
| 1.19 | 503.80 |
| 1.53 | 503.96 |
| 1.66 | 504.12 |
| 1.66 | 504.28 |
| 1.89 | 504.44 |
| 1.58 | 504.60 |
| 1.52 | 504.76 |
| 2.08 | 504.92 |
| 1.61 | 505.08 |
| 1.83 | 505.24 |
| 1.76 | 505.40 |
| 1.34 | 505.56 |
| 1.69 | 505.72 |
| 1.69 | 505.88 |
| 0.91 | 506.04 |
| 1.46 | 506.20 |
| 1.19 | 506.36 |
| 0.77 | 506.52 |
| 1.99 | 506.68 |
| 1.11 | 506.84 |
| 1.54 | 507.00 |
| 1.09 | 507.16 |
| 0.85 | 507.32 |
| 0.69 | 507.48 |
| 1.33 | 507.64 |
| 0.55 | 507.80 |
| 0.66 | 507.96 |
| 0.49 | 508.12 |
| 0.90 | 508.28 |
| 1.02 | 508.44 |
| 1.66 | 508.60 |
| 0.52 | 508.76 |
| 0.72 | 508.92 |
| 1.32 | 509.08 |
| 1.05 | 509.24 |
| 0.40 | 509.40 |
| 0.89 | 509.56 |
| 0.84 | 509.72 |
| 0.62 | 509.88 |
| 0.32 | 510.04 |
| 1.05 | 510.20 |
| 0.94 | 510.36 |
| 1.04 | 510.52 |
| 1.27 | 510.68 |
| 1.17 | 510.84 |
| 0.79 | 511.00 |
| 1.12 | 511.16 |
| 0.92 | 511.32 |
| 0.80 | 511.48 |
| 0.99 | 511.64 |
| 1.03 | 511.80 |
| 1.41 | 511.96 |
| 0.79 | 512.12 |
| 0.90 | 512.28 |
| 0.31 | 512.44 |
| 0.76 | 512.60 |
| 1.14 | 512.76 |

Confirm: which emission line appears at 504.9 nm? C III] 1909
